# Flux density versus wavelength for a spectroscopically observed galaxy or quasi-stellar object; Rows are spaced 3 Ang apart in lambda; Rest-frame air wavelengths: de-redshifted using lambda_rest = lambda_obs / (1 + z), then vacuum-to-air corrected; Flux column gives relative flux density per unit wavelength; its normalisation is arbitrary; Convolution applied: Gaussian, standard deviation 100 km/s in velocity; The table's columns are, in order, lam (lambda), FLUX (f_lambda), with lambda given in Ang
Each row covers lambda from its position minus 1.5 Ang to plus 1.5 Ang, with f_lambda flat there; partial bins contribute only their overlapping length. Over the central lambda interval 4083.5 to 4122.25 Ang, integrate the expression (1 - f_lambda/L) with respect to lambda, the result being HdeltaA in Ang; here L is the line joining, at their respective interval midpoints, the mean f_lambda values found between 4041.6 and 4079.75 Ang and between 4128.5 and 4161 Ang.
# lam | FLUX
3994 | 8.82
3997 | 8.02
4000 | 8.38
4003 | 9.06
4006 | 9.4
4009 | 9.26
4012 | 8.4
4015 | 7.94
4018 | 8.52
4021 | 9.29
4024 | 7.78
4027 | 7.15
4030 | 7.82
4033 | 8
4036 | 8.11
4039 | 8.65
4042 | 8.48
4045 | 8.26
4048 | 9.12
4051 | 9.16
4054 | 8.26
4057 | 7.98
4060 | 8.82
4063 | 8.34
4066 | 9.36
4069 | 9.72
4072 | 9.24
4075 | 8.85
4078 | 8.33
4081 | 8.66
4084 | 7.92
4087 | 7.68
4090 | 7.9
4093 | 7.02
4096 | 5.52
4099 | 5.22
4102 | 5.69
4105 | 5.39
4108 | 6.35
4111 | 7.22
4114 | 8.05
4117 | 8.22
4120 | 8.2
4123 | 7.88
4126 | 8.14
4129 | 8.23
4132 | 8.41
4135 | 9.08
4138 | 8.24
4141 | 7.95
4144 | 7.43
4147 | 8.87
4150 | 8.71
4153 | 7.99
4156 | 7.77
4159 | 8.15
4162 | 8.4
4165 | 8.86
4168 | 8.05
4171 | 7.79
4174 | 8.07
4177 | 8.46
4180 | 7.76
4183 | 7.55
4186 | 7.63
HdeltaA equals 7.13 Ang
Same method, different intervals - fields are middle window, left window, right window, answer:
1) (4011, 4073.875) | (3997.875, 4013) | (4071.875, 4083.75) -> 1.8 Ang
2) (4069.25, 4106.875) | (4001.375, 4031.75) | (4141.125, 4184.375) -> 4.3 Ang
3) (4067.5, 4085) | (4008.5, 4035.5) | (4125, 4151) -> -1.2 Ang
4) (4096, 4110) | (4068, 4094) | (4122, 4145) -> 4.4 Ang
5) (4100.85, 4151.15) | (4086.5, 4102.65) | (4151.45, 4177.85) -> -3.6 Ang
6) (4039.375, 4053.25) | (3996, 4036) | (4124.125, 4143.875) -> -0.6 Ang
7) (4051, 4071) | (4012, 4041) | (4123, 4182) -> -1.5 Ang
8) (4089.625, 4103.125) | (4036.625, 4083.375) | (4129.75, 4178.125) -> 3.8 Ang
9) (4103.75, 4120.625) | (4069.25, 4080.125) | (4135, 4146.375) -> 2.5 Ang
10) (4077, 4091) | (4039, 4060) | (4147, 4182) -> 0.6 Ang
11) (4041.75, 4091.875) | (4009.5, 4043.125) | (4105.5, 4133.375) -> -3.5 Ang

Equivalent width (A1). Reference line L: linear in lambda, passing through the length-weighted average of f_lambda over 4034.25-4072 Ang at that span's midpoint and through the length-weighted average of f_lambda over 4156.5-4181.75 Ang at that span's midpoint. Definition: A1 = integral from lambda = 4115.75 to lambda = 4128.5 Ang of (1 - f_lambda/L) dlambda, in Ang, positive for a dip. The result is 0.4 Ang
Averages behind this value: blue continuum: 8.71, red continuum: 8.17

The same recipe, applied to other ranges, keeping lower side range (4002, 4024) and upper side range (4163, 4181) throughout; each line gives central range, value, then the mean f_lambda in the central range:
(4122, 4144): 0.3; 8.23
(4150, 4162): 0.2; 8.12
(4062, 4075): -0.9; 9.16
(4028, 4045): 1.0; 8.19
